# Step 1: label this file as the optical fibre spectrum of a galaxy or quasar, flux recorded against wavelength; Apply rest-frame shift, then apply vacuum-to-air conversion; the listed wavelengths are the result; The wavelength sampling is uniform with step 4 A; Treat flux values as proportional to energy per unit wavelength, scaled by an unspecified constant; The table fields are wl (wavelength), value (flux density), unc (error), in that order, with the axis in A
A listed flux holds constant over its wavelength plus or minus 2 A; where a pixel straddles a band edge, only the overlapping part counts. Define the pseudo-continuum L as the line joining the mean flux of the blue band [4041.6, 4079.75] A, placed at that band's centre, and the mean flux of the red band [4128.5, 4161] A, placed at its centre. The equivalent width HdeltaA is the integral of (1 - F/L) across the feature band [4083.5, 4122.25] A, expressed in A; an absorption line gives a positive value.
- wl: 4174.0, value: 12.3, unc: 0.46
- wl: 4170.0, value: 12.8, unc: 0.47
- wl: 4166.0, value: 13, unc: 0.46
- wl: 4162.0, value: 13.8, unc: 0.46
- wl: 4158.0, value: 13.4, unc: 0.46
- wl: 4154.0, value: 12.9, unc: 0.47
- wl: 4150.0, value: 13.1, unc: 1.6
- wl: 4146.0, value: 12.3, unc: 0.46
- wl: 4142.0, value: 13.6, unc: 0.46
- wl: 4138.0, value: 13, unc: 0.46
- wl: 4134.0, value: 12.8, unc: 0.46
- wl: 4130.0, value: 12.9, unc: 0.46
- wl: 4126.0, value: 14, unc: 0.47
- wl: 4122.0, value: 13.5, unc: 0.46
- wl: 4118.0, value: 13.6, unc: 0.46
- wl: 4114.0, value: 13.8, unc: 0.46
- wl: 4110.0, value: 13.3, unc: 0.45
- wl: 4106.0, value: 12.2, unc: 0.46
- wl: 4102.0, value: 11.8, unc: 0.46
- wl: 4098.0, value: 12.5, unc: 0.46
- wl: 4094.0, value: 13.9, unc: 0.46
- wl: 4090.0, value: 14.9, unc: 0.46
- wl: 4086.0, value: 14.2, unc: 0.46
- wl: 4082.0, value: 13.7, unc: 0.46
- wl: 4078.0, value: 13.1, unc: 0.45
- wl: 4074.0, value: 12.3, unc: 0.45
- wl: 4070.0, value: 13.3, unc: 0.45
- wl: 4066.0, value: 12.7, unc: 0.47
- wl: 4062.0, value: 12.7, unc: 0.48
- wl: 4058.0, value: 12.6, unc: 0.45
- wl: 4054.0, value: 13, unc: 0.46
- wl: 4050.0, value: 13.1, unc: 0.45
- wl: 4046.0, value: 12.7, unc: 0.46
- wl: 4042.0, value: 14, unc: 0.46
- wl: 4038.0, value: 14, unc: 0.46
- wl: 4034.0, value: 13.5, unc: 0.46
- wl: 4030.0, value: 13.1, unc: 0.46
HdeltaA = -1.20 A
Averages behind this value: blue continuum 12.9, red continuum 13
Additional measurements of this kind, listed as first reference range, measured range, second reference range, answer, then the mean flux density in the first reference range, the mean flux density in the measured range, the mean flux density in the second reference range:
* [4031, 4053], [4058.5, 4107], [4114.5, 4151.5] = 0.8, 13.4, 13.1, 13.2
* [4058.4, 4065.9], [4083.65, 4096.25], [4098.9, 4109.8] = -1.9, 12.7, 14.3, 12.3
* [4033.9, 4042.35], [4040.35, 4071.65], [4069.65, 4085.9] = 1.3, 13.9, 13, 13.2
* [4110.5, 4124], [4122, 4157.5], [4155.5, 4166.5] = 1.0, 13.6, 13.1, 13.4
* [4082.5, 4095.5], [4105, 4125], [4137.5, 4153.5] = 0.5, 14.3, 13.4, 13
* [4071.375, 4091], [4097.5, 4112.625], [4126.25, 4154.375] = 1.0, 13.6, 12.5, 13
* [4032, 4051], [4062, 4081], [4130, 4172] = 0.7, 13.5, 12.9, 13.1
